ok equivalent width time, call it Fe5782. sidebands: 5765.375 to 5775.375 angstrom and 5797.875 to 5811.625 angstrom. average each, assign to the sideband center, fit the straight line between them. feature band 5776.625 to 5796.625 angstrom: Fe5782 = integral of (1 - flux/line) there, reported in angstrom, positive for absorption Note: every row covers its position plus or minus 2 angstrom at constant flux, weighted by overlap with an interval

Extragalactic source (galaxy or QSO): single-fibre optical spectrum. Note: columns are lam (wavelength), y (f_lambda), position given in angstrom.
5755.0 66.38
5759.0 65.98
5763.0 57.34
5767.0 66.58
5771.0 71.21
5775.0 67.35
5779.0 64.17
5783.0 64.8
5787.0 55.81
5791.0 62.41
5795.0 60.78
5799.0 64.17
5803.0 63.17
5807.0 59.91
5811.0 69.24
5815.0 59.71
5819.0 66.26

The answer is 1.4 angstrom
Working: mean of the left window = 68.6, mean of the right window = 63.6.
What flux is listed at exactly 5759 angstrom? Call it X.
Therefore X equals 65.98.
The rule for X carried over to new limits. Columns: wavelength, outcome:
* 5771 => 71.21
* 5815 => 59.71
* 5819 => 66.26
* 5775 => 67.35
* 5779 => 64.17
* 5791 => 62.41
